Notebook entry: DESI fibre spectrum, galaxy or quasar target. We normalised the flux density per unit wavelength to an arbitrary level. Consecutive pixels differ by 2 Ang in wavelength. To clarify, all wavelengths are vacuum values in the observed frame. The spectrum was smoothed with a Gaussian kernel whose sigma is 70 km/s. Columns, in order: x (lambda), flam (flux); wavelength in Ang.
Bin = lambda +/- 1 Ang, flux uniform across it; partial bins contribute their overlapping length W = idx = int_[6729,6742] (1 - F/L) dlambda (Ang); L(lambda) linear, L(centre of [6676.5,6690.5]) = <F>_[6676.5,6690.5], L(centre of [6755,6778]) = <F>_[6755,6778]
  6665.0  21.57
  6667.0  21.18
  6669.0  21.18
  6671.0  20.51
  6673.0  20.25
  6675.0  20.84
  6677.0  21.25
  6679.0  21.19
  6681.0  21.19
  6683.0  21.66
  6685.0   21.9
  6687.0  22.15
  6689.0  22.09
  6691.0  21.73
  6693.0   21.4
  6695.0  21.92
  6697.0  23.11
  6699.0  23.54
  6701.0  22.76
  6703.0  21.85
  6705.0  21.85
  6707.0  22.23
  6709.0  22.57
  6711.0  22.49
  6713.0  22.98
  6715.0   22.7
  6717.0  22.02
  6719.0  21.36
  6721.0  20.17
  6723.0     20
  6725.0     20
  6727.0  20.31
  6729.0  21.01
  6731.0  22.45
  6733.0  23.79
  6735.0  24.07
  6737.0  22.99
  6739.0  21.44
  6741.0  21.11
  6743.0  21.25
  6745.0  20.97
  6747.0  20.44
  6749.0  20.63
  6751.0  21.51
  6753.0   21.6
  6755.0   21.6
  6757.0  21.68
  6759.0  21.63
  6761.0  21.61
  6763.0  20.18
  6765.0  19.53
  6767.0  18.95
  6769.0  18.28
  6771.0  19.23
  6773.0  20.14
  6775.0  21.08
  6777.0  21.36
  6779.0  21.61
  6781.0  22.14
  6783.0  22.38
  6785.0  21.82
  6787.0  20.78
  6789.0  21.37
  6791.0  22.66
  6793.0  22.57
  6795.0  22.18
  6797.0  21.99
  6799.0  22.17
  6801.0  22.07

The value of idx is -1.0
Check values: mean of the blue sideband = 21.7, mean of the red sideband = 20.4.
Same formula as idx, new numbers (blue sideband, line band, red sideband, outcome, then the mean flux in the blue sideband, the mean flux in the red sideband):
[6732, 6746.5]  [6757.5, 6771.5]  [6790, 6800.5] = 1.40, 22.2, 22.3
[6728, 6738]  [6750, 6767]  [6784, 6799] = 1.07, 22.9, 21.9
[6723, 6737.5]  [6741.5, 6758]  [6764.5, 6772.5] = -0.62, 21.9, 19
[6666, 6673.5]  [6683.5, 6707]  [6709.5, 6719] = -0.50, 20.8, 22.4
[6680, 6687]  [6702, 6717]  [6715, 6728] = -0.92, 21.7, 20.8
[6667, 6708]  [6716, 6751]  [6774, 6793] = 0.50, 21.7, 21.7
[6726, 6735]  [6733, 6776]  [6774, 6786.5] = 1.79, 22.1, 21.7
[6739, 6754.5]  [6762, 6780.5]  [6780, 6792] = 1.27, 21.1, 21.9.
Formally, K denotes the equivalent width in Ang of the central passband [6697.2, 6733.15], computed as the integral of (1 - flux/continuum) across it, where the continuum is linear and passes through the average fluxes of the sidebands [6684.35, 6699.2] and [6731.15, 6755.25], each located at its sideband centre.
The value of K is 0.2 Ang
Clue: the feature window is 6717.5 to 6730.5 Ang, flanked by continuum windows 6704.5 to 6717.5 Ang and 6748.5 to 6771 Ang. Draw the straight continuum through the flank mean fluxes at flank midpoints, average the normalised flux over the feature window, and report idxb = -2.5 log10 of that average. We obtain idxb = 0.068 mag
